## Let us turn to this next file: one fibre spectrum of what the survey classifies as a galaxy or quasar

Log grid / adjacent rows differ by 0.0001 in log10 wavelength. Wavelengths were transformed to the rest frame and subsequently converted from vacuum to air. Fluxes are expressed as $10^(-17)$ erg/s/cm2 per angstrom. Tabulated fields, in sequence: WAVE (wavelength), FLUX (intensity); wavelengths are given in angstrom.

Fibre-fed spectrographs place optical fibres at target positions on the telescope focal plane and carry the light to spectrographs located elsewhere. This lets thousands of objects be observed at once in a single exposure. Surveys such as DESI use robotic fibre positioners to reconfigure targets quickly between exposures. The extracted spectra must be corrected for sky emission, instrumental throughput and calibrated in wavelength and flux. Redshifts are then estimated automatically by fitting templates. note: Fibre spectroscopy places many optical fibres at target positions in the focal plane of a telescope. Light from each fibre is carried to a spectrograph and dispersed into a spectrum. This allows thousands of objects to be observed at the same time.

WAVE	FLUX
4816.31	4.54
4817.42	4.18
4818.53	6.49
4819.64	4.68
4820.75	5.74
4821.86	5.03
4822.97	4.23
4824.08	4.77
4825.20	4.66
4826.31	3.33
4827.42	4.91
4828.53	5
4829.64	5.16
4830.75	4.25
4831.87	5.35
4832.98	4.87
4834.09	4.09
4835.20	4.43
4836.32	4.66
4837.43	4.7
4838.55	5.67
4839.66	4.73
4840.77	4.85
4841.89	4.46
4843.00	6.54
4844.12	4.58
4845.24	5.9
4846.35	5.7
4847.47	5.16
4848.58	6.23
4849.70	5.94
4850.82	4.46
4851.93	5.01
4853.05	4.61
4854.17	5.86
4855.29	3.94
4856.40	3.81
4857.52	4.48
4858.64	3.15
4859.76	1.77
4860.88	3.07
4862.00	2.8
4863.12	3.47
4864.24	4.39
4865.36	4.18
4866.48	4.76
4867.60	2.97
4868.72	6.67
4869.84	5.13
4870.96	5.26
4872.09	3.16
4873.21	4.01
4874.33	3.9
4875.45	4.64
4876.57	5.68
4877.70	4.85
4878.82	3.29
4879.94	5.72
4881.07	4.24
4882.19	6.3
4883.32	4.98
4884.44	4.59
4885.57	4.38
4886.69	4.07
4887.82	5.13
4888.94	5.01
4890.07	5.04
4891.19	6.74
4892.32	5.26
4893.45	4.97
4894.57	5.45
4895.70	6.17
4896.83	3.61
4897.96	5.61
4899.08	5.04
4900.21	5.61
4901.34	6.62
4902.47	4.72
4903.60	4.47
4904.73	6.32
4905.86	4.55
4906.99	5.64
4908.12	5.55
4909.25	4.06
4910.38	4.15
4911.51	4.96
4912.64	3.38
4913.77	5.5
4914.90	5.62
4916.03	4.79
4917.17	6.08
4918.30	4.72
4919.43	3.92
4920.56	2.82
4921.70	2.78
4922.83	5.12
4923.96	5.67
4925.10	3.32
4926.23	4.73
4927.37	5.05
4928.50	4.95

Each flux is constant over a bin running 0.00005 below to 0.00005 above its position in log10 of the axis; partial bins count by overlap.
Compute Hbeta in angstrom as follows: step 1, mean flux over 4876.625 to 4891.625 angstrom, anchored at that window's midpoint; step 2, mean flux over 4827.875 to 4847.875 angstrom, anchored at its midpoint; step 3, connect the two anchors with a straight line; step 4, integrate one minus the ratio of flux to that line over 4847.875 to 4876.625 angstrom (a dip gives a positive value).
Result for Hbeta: 3.7 angstrom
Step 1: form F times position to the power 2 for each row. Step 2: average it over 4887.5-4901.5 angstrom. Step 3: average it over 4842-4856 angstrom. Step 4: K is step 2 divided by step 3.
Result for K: 1.04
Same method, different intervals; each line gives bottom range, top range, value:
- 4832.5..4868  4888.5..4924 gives 1.12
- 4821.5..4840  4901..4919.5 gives 1.10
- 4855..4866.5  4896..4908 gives 1.50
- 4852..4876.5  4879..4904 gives 1.25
